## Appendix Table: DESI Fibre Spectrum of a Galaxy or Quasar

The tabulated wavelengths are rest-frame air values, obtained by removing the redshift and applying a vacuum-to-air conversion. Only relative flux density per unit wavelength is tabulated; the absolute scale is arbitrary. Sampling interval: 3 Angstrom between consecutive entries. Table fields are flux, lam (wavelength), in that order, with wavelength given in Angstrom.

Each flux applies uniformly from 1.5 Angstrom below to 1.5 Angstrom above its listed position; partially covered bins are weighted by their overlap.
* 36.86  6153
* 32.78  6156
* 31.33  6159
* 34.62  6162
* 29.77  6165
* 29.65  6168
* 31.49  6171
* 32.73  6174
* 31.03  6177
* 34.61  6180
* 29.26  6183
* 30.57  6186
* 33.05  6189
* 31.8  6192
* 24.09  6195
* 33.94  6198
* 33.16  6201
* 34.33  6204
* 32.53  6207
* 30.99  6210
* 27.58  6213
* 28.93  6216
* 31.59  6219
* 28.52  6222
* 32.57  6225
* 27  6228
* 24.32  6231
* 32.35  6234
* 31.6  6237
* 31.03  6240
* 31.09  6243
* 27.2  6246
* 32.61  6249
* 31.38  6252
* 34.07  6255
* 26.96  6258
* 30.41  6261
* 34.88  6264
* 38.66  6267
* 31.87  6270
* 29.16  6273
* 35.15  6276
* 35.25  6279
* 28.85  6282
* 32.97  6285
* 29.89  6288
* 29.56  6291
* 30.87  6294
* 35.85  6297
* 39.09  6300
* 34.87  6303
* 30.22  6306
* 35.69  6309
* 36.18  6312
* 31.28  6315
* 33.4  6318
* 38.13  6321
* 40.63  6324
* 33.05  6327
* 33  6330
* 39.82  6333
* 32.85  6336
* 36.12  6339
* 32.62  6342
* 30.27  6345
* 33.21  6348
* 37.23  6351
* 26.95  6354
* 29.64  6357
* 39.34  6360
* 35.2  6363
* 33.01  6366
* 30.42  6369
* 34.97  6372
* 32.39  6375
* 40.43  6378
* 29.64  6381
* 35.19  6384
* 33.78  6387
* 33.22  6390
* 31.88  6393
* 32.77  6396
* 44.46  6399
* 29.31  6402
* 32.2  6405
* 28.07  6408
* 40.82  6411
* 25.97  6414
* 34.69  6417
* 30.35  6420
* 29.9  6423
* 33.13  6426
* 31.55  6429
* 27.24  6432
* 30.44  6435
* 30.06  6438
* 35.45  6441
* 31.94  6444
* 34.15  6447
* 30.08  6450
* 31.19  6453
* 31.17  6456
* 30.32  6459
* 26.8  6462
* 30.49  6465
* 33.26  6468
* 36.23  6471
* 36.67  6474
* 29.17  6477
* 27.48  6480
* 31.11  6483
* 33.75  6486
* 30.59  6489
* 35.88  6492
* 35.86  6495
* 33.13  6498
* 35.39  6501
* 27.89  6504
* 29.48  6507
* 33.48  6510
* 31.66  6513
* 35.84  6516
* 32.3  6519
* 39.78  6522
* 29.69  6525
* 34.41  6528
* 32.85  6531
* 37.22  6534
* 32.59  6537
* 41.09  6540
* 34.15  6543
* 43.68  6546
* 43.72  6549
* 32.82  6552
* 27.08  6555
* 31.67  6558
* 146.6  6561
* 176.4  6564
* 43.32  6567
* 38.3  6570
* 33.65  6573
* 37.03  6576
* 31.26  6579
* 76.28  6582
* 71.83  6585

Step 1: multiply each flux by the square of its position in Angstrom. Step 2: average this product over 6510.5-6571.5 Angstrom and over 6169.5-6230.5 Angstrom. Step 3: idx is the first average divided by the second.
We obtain 1.7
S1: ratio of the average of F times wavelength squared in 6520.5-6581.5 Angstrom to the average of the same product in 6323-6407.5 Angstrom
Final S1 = 1.53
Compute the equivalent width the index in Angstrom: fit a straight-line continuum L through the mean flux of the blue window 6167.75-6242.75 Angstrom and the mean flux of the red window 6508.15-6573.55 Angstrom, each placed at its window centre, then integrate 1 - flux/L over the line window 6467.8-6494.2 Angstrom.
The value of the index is 6.8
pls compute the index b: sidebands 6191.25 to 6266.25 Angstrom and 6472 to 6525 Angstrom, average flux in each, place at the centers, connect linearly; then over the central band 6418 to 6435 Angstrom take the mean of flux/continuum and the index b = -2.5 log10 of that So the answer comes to 0.06 mag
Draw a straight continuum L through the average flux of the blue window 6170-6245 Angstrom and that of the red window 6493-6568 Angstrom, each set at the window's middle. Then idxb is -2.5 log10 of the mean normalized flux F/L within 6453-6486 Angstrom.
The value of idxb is 0.32 mag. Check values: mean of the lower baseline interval 30.8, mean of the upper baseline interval 44.8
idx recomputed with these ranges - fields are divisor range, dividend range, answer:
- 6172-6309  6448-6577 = 1.37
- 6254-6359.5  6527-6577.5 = 1.65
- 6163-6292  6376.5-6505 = 1.11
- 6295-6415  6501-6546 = 1.06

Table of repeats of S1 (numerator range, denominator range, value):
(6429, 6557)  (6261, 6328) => 1.04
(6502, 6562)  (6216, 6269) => 1.38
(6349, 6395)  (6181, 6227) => 1.15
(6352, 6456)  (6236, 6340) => 1.02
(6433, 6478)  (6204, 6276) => 1.10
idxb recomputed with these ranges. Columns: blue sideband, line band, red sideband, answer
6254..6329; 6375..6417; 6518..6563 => 0.131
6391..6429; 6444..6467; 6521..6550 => 0.115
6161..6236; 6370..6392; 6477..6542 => -0.060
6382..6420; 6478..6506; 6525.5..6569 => 0.382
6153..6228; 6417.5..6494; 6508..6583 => 0.330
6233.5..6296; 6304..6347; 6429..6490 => -0.095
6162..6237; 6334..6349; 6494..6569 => 0.111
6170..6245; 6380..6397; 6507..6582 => 0.188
